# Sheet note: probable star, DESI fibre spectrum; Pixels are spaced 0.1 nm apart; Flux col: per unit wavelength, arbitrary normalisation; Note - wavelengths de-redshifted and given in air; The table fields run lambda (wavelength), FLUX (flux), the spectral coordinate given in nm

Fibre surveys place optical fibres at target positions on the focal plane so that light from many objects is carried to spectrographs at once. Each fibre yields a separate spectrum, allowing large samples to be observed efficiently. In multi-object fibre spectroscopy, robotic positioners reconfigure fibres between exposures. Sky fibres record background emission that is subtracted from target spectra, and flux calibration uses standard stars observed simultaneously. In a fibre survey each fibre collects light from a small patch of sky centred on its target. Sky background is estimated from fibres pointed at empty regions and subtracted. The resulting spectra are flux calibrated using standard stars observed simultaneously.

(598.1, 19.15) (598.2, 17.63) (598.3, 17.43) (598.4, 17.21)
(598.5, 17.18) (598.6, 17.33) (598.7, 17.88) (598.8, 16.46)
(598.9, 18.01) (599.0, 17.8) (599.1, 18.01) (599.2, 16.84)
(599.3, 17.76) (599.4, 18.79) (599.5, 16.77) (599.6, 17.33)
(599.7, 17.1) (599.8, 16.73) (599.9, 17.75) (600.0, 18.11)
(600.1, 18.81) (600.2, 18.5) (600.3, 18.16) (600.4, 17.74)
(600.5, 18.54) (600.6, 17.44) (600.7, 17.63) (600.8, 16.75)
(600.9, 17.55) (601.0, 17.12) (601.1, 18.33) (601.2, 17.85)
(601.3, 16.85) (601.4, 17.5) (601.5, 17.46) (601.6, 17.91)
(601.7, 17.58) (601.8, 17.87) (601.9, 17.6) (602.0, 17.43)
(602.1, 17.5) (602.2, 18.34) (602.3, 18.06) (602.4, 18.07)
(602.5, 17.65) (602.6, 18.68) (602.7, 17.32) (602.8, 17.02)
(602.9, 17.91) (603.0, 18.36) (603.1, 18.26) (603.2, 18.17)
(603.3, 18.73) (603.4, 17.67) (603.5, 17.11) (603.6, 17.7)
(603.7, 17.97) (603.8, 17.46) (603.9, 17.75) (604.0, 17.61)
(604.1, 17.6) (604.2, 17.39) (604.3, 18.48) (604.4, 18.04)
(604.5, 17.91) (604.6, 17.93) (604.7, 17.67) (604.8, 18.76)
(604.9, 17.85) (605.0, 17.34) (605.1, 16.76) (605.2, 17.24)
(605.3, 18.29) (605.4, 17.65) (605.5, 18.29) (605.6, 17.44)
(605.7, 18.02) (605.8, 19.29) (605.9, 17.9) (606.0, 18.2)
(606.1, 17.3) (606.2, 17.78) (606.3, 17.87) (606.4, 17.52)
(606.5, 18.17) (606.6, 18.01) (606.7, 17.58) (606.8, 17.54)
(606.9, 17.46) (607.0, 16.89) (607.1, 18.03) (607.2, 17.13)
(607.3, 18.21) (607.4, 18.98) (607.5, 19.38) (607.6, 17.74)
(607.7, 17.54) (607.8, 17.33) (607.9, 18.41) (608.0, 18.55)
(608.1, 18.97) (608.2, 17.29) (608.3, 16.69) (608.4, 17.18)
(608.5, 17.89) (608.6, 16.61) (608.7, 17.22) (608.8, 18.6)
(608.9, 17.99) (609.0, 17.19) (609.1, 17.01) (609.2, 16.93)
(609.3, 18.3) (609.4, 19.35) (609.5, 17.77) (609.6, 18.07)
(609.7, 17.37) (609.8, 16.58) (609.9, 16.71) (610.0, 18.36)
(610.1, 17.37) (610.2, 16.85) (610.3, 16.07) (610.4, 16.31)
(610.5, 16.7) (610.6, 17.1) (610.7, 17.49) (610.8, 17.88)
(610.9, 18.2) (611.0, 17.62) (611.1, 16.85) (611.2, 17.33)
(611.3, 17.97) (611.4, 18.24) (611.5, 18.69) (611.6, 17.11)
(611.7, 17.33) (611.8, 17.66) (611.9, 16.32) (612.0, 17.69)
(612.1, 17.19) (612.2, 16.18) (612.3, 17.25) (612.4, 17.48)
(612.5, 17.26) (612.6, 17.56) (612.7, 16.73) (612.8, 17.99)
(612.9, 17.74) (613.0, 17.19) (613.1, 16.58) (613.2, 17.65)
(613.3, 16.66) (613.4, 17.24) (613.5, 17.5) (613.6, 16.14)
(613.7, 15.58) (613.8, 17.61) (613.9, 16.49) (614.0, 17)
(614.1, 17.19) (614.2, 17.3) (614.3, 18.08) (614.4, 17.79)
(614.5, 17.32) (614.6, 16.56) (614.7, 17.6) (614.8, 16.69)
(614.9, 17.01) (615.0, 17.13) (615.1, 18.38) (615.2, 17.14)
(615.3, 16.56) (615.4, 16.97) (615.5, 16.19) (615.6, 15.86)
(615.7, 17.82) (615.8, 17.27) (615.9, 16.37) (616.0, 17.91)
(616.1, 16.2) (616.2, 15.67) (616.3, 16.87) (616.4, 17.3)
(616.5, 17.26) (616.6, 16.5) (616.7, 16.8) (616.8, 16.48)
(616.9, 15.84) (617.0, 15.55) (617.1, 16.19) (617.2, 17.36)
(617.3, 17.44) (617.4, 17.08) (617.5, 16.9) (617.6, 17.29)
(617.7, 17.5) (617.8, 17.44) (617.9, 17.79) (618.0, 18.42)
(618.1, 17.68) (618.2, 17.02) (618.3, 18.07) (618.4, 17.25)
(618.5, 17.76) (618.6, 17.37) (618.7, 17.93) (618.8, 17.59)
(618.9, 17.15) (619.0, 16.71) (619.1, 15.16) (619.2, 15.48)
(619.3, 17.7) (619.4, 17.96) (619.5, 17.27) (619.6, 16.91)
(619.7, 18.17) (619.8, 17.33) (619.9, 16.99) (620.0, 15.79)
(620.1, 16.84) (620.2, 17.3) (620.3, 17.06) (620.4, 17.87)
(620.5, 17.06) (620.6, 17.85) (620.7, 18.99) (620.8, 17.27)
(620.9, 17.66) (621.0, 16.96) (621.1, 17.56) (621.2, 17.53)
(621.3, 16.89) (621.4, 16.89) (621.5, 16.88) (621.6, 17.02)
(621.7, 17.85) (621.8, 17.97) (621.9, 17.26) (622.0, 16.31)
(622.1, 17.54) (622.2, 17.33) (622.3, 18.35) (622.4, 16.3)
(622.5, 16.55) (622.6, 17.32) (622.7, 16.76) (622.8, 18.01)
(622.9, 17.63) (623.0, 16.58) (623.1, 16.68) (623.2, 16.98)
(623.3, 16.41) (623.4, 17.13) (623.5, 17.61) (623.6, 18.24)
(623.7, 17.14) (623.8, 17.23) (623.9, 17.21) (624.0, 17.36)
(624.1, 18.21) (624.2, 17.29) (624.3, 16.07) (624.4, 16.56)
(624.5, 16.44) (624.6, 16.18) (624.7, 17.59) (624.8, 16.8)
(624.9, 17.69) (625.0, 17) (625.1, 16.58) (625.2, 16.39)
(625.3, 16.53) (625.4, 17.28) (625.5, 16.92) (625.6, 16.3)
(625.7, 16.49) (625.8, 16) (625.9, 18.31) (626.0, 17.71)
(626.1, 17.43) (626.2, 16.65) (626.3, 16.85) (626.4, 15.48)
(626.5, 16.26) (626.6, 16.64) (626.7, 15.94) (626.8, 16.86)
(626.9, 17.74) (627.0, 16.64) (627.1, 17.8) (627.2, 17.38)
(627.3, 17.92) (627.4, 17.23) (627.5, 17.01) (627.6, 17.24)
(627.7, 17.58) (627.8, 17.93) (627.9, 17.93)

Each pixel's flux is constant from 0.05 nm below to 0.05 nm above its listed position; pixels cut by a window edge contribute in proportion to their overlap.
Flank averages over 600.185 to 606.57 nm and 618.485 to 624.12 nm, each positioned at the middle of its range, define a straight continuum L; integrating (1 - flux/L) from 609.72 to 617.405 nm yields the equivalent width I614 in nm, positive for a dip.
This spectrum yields 0.18 nm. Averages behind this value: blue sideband 17.8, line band 17.1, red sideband 17.2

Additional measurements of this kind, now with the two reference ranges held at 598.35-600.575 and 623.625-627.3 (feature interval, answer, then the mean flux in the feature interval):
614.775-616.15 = 0.020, 17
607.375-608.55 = -0.037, 18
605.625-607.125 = -0.030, 17.8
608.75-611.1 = -0.011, 17.5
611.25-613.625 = -0.002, 17.3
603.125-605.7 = -0.040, 17.8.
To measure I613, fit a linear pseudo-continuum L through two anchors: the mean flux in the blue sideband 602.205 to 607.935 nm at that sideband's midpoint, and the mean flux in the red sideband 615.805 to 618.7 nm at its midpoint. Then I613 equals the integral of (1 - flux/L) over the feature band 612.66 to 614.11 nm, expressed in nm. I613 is 0.03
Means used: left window 17.9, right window 17.1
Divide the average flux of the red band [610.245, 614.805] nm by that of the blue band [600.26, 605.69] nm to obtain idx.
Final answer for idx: 0.97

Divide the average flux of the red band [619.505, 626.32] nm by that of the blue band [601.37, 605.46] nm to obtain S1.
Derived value 1.0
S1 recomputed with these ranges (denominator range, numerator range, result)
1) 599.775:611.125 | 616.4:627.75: 0.97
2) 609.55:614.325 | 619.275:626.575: 0.99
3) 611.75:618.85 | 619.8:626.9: 1.00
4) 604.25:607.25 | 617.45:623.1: 0.97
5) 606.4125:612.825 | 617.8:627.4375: 0.98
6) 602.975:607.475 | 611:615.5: 0.96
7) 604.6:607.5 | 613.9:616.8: 0.95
